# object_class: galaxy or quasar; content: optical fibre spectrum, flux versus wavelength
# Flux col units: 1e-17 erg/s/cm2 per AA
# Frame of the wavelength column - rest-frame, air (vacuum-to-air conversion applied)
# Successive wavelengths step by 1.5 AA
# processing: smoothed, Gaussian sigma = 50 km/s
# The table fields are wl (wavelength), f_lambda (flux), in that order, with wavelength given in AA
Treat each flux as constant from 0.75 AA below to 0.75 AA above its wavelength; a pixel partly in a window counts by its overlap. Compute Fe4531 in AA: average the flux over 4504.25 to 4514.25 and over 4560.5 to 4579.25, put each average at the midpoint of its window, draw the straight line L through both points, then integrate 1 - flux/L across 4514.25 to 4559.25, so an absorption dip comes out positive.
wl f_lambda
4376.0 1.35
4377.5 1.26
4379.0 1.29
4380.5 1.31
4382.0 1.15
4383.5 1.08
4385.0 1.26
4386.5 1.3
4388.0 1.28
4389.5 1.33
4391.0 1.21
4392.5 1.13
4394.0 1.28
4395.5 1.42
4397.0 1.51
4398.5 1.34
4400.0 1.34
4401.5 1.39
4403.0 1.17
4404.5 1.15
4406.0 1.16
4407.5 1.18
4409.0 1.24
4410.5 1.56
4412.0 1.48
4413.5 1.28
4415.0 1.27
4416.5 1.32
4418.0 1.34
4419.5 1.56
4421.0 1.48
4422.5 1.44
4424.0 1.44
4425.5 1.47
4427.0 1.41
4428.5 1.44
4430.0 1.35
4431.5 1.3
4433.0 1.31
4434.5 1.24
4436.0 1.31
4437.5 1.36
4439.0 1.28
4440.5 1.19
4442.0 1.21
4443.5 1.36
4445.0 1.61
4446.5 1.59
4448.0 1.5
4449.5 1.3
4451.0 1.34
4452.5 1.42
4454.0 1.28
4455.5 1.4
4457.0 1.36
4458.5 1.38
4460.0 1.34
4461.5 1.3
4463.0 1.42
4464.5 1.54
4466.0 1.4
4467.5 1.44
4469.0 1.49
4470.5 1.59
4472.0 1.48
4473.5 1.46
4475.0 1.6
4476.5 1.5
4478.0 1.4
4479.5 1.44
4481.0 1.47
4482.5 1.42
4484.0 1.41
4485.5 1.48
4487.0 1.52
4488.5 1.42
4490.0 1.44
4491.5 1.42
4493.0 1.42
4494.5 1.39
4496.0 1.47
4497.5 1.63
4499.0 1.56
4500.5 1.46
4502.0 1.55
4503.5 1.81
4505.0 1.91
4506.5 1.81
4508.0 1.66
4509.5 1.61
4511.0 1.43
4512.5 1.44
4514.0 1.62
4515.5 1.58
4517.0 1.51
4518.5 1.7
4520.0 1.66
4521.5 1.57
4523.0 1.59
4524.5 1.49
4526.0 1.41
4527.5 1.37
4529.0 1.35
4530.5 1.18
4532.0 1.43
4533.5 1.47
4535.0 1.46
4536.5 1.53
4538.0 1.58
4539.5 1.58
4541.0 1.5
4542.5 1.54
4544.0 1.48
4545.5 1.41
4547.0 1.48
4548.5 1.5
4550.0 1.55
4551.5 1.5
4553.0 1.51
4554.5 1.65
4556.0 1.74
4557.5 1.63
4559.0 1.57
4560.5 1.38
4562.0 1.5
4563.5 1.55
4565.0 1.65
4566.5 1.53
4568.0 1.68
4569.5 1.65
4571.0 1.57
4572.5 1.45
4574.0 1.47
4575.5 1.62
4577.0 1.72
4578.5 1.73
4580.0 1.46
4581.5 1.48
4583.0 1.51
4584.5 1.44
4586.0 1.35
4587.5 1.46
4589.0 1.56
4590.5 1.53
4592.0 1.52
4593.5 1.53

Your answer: 2.7 AA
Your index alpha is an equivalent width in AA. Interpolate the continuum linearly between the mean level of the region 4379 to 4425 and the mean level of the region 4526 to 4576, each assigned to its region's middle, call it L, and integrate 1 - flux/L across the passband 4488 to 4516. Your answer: -2.2 AA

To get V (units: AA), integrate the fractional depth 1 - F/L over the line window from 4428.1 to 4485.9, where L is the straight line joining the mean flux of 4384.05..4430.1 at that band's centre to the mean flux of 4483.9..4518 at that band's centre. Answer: 1.95 AA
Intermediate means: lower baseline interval 1.34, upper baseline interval 1.55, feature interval 1.4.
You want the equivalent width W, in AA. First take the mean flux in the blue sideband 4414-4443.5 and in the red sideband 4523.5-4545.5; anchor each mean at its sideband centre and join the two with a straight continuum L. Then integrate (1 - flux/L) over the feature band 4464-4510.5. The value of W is -3.7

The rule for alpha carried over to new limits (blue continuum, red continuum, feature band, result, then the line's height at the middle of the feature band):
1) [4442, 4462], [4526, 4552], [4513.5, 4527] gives -1.1 AA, 1.45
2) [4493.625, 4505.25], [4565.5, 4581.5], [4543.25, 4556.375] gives 0.4 AA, 1.58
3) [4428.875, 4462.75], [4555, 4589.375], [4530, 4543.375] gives 0.2 AA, 1.5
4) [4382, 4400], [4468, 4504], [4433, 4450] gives 0.4 AA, 1.39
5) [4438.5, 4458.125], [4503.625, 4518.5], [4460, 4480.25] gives 0.0 AA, 1.46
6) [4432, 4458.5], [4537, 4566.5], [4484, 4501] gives -0.4 AA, 1.44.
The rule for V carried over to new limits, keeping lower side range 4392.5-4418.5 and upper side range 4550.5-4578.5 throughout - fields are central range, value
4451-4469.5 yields 0.2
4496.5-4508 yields -1.5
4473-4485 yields -0.2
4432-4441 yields 0.5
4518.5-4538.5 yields 0.6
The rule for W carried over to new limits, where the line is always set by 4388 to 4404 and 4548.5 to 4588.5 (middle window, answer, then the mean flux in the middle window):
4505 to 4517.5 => -1.1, 1.6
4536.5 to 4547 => 0.0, 1.51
